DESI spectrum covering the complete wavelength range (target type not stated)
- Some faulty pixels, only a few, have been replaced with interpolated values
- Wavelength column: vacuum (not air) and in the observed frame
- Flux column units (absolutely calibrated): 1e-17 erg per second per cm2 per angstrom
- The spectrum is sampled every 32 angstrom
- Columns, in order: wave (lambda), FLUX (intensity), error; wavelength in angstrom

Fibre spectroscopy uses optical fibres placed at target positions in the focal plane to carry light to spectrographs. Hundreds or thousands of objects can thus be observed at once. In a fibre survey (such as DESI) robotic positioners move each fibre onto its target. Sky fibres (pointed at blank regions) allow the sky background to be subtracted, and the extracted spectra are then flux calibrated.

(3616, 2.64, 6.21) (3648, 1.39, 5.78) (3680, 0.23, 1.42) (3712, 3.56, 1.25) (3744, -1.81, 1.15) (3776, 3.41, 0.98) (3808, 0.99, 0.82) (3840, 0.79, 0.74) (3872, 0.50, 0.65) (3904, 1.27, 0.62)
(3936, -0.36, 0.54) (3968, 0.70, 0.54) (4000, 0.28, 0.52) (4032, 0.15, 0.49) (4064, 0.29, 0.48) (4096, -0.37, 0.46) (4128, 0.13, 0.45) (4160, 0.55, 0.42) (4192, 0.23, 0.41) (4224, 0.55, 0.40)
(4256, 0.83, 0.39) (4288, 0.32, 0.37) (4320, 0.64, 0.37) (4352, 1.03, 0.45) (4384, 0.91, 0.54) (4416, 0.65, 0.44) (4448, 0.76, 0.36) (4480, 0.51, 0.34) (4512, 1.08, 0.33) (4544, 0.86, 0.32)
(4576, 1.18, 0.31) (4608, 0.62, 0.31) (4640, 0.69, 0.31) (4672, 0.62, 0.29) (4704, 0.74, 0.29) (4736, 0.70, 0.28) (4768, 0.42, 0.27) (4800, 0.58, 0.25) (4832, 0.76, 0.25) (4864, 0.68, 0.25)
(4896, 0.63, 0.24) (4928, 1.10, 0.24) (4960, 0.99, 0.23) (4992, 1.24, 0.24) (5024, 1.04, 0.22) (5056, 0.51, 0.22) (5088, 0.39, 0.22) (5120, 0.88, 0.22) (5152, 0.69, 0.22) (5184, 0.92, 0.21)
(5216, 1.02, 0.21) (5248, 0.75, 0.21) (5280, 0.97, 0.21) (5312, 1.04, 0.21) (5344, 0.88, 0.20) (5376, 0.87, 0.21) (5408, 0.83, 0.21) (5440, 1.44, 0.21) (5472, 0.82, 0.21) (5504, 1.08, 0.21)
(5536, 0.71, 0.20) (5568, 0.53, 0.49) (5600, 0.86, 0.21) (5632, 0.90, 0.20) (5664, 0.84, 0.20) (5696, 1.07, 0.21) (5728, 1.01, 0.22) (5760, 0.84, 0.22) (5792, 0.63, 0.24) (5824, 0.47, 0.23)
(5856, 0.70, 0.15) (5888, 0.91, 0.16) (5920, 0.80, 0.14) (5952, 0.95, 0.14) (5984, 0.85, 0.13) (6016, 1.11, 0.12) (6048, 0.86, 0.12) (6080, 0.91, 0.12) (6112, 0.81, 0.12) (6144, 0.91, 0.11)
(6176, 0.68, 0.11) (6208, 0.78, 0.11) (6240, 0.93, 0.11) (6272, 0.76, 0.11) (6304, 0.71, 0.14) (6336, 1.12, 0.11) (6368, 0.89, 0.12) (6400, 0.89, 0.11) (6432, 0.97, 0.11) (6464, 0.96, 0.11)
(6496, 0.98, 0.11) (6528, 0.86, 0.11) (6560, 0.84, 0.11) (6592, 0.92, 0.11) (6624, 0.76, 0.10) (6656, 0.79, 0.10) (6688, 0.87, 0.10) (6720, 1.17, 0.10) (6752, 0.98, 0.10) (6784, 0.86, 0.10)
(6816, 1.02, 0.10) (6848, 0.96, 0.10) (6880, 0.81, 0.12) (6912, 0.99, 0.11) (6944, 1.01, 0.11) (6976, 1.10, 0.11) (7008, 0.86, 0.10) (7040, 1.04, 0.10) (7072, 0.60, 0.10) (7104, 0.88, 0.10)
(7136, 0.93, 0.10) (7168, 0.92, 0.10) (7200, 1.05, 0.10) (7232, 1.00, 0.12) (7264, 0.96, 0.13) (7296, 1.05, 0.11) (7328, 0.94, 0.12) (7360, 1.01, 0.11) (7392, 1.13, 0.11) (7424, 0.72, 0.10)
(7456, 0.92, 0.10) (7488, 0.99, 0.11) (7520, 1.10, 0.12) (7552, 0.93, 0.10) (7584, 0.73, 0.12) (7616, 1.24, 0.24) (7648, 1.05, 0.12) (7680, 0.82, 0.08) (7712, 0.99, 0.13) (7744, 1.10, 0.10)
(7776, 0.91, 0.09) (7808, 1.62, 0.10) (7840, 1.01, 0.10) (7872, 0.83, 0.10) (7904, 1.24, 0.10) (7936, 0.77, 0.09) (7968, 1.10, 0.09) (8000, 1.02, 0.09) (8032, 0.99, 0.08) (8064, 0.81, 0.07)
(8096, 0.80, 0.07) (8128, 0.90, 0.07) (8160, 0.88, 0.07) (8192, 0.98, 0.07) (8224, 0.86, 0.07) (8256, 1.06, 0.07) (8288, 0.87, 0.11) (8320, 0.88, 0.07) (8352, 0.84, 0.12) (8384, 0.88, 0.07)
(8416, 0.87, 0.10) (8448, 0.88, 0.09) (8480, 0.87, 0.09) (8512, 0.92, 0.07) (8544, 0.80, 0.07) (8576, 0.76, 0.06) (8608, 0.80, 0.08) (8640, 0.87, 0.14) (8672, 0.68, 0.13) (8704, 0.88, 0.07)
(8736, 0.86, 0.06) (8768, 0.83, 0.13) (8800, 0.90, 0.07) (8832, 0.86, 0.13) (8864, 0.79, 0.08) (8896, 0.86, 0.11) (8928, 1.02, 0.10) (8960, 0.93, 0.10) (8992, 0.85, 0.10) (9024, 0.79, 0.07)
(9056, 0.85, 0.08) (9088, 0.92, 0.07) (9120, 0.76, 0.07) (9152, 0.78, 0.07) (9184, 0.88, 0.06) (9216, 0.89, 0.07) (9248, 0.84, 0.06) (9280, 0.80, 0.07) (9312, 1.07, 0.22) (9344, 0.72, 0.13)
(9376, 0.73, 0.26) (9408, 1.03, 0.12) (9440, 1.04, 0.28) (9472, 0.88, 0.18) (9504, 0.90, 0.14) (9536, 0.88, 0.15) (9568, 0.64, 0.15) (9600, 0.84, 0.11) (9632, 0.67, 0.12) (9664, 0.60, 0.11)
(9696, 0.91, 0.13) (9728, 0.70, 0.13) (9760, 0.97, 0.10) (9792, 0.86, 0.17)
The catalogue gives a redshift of 0.19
